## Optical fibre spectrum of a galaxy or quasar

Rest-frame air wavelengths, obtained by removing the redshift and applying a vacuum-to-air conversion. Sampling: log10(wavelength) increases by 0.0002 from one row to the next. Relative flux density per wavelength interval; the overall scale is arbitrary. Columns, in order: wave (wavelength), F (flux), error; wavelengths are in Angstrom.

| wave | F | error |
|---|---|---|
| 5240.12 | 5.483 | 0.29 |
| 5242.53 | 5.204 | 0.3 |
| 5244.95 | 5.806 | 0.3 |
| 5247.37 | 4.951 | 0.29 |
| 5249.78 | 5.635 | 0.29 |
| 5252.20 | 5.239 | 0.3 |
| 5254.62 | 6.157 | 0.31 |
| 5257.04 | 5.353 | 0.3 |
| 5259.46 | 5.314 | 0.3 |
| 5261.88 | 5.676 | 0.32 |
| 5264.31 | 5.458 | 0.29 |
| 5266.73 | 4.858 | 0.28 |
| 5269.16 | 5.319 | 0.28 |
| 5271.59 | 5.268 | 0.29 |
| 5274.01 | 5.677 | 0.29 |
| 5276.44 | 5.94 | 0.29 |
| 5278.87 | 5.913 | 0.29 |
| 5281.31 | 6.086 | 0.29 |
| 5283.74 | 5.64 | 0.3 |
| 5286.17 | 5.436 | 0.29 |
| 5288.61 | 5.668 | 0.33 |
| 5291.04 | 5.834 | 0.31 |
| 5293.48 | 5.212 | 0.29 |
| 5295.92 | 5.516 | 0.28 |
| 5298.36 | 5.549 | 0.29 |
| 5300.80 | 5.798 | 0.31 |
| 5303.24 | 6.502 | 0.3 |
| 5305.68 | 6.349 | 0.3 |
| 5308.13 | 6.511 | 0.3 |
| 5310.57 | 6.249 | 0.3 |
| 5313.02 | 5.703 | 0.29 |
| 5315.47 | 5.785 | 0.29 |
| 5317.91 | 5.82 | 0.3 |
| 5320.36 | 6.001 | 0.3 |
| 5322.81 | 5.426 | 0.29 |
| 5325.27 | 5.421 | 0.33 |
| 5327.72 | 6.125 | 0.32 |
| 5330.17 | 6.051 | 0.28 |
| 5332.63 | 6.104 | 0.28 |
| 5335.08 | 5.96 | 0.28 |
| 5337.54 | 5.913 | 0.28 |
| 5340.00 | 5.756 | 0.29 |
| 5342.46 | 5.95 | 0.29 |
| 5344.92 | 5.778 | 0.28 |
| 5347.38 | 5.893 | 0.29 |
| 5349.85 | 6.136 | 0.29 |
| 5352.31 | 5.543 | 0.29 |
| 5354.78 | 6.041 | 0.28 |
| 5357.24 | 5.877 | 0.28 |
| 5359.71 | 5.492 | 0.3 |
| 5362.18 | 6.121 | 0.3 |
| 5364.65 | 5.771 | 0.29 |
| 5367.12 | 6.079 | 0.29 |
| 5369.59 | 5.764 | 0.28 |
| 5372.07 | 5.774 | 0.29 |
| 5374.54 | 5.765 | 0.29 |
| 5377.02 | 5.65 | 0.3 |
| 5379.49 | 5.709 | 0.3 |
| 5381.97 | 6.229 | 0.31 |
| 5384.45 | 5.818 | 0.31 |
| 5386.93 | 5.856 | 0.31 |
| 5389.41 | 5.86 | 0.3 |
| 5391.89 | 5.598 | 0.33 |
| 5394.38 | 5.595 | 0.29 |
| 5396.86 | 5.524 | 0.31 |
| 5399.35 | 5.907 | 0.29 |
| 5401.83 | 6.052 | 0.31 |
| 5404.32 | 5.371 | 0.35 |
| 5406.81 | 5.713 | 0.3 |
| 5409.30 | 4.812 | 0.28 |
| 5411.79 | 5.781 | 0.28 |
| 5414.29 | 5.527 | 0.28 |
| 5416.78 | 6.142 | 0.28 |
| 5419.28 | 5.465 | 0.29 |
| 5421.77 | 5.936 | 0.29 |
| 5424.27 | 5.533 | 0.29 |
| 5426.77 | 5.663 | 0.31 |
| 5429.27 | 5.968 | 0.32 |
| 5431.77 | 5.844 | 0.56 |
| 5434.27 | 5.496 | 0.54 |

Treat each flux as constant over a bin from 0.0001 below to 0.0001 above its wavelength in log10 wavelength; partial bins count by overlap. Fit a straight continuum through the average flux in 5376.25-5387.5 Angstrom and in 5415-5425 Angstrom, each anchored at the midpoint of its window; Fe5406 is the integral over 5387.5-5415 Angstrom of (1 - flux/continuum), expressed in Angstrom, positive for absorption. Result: 0.9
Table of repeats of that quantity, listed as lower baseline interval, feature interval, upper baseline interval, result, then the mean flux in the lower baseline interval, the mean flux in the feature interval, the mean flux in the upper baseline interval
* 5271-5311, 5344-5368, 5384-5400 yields -0.4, 5.83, 5.87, 5.73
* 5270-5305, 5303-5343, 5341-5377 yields -1.3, 5.72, 5.97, 5.85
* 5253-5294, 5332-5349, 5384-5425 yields -0.8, 5.58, 5.91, 5.67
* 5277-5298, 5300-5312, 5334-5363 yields -1.2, 5.67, 6.29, 5.87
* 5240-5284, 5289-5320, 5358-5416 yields -1.7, 5.52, 5.9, 5.73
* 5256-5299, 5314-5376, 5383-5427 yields -2.6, 5.54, 5.85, 5.68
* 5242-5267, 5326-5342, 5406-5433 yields -1.2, 5.45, 5.97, 5.67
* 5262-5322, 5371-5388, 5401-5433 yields -0.4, 5.75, 5.83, 5.67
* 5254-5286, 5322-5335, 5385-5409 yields -0.5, 5.57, 5.85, 5.69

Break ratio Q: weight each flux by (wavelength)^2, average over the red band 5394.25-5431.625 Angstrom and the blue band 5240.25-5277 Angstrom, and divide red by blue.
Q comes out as 1.10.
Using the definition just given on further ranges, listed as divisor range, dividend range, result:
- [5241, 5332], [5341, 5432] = 1.05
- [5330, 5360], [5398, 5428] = 0.99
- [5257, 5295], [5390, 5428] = 1.07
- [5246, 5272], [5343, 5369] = 1.13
